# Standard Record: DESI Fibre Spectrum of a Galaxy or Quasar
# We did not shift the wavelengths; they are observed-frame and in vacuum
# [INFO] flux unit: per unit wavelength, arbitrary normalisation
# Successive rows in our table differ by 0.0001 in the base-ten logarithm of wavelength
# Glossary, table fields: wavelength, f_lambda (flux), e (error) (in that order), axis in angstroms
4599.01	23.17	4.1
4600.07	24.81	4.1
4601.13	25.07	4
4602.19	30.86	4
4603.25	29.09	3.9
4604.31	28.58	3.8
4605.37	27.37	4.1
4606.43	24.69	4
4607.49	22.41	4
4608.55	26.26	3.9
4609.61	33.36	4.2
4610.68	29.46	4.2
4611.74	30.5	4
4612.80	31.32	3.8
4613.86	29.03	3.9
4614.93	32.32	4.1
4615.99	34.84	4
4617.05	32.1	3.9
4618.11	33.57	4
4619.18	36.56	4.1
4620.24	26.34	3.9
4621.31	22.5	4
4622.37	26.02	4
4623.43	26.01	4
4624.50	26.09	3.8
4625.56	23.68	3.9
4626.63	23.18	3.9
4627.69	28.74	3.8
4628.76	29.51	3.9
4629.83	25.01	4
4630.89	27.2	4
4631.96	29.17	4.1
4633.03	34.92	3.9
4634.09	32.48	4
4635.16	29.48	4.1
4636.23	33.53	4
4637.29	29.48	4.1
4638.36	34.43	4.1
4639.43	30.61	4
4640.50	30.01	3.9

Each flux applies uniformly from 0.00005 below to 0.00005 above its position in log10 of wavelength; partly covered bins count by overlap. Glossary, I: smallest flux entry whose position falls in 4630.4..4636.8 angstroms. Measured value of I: 27.2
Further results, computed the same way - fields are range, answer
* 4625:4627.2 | 23.18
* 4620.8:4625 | 22.5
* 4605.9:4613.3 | 22.41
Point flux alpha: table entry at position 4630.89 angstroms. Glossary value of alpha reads 27.2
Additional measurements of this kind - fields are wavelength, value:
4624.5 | 26.09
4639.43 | 30.61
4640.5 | 30.01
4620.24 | 26.34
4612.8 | 31.32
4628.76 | 29.51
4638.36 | 34.43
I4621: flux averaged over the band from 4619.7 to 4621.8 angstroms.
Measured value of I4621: 24.5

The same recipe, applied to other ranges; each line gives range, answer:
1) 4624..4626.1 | 24.9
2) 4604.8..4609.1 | 25.3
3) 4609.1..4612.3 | 31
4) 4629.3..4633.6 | 29.2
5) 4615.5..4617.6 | 33.5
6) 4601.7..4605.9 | 29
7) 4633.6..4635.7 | 30.9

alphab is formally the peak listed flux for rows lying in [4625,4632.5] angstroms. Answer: 29.51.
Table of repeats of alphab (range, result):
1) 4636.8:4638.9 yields 34.43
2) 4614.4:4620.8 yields 36.56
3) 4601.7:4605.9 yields 30.86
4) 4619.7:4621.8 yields 26.34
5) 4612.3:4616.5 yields 34.84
